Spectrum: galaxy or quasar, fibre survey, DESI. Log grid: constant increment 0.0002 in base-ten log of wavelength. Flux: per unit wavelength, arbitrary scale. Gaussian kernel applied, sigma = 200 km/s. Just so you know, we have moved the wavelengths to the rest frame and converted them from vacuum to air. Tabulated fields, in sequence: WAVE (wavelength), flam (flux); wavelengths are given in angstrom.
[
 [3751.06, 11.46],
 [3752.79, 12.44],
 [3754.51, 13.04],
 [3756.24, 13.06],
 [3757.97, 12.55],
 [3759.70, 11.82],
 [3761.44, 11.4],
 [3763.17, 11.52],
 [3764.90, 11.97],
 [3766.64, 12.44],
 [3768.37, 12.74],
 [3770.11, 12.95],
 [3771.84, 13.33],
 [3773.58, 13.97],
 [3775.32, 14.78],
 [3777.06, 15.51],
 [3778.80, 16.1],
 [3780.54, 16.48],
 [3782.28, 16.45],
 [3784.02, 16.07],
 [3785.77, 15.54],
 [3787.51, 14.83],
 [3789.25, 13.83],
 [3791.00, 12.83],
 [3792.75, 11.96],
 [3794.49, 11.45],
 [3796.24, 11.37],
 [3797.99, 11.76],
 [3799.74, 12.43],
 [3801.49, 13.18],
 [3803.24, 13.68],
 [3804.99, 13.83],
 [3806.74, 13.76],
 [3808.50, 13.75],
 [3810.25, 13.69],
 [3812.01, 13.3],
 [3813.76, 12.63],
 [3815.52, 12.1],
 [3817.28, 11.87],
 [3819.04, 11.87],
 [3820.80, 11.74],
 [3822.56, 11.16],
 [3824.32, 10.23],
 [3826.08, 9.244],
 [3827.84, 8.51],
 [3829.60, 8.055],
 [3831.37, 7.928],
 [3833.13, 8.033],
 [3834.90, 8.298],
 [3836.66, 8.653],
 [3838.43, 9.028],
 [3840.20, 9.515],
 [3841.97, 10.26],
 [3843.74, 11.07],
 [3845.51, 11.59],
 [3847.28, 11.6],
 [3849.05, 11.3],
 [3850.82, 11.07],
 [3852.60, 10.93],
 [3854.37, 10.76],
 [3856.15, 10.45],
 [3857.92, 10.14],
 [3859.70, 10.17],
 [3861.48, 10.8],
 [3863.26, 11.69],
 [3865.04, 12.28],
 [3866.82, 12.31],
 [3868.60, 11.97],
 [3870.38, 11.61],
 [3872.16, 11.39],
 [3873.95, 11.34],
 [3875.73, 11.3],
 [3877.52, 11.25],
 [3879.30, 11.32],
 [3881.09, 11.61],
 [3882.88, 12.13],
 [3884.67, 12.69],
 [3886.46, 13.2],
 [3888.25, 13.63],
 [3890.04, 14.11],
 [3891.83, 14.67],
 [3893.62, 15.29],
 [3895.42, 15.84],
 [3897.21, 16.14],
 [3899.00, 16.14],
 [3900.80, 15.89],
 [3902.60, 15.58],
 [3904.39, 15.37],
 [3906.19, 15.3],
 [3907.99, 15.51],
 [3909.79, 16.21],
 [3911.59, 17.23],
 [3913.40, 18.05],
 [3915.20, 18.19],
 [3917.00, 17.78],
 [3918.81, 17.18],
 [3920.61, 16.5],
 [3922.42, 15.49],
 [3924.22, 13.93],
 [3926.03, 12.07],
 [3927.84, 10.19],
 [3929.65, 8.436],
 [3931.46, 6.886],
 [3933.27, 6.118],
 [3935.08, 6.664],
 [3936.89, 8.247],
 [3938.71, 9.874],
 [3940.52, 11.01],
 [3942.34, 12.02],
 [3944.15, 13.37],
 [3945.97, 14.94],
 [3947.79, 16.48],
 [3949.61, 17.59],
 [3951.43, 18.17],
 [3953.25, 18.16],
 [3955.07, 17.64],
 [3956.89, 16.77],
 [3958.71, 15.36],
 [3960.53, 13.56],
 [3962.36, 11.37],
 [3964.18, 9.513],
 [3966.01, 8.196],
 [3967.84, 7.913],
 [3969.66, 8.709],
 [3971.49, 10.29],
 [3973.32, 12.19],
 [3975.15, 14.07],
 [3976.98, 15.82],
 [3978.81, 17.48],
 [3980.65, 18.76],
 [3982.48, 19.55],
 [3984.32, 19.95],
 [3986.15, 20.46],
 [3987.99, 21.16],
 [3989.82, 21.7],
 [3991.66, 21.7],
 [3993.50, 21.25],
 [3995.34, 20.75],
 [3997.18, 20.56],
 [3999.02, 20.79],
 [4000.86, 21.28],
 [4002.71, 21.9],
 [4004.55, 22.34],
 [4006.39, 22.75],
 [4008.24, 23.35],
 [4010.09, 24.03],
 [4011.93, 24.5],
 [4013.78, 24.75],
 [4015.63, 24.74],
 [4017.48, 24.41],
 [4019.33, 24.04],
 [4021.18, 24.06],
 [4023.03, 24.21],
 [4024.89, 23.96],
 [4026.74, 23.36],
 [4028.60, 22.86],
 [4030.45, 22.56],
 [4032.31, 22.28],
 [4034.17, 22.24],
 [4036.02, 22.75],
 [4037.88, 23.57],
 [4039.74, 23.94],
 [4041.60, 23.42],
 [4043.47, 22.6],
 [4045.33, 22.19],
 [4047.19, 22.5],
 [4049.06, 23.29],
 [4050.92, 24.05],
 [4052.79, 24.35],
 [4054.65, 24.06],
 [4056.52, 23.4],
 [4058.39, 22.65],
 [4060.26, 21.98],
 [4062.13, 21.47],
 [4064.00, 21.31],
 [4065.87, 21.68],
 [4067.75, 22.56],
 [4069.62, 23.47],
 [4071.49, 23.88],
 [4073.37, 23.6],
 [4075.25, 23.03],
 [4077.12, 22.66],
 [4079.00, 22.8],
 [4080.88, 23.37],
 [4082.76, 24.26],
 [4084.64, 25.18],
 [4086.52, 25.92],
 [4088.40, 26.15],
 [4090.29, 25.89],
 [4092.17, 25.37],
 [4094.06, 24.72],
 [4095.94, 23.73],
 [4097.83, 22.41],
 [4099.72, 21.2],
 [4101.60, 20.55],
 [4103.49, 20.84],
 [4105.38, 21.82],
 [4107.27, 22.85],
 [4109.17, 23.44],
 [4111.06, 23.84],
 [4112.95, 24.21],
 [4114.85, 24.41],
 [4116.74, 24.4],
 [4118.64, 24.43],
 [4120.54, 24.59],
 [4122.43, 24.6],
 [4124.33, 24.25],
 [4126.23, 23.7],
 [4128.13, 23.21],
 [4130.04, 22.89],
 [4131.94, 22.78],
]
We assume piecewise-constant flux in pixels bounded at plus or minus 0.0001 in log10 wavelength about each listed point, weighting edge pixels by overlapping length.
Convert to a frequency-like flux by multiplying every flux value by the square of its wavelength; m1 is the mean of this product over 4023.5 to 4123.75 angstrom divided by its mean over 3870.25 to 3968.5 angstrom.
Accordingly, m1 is 1.87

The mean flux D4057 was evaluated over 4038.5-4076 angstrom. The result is 23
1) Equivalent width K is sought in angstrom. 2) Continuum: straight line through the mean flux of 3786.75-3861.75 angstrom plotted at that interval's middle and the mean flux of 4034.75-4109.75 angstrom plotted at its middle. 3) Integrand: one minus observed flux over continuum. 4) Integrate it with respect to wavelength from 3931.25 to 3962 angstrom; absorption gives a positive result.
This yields 7.2 angstrom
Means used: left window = 11.3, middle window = 13.2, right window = 23.2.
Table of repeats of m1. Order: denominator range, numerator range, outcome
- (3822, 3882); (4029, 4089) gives 2.45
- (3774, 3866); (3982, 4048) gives 2.10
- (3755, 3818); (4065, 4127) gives 2.07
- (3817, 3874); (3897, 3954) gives 1.39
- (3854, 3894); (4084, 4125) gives 2.23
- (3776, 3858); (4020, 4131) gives 2.24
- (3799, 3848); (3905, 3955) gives 1.32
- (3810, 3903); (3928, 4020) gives 1.51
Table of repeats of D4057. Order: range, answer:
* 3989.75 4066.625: 22.9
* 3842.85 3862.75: 10.9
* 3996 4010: 22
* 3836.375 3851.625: 10.5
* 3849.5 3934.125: 13.2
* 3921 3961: 12.9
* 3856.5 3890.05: 11.8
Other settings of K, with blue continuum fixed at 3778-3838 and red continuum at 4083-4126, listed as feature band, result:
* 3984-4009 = -2.33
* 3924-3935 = 5.09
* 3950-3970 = 5.15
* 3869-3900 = 4.28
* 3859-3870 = 2.19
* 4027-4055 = -2.27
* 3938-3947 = 2.65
